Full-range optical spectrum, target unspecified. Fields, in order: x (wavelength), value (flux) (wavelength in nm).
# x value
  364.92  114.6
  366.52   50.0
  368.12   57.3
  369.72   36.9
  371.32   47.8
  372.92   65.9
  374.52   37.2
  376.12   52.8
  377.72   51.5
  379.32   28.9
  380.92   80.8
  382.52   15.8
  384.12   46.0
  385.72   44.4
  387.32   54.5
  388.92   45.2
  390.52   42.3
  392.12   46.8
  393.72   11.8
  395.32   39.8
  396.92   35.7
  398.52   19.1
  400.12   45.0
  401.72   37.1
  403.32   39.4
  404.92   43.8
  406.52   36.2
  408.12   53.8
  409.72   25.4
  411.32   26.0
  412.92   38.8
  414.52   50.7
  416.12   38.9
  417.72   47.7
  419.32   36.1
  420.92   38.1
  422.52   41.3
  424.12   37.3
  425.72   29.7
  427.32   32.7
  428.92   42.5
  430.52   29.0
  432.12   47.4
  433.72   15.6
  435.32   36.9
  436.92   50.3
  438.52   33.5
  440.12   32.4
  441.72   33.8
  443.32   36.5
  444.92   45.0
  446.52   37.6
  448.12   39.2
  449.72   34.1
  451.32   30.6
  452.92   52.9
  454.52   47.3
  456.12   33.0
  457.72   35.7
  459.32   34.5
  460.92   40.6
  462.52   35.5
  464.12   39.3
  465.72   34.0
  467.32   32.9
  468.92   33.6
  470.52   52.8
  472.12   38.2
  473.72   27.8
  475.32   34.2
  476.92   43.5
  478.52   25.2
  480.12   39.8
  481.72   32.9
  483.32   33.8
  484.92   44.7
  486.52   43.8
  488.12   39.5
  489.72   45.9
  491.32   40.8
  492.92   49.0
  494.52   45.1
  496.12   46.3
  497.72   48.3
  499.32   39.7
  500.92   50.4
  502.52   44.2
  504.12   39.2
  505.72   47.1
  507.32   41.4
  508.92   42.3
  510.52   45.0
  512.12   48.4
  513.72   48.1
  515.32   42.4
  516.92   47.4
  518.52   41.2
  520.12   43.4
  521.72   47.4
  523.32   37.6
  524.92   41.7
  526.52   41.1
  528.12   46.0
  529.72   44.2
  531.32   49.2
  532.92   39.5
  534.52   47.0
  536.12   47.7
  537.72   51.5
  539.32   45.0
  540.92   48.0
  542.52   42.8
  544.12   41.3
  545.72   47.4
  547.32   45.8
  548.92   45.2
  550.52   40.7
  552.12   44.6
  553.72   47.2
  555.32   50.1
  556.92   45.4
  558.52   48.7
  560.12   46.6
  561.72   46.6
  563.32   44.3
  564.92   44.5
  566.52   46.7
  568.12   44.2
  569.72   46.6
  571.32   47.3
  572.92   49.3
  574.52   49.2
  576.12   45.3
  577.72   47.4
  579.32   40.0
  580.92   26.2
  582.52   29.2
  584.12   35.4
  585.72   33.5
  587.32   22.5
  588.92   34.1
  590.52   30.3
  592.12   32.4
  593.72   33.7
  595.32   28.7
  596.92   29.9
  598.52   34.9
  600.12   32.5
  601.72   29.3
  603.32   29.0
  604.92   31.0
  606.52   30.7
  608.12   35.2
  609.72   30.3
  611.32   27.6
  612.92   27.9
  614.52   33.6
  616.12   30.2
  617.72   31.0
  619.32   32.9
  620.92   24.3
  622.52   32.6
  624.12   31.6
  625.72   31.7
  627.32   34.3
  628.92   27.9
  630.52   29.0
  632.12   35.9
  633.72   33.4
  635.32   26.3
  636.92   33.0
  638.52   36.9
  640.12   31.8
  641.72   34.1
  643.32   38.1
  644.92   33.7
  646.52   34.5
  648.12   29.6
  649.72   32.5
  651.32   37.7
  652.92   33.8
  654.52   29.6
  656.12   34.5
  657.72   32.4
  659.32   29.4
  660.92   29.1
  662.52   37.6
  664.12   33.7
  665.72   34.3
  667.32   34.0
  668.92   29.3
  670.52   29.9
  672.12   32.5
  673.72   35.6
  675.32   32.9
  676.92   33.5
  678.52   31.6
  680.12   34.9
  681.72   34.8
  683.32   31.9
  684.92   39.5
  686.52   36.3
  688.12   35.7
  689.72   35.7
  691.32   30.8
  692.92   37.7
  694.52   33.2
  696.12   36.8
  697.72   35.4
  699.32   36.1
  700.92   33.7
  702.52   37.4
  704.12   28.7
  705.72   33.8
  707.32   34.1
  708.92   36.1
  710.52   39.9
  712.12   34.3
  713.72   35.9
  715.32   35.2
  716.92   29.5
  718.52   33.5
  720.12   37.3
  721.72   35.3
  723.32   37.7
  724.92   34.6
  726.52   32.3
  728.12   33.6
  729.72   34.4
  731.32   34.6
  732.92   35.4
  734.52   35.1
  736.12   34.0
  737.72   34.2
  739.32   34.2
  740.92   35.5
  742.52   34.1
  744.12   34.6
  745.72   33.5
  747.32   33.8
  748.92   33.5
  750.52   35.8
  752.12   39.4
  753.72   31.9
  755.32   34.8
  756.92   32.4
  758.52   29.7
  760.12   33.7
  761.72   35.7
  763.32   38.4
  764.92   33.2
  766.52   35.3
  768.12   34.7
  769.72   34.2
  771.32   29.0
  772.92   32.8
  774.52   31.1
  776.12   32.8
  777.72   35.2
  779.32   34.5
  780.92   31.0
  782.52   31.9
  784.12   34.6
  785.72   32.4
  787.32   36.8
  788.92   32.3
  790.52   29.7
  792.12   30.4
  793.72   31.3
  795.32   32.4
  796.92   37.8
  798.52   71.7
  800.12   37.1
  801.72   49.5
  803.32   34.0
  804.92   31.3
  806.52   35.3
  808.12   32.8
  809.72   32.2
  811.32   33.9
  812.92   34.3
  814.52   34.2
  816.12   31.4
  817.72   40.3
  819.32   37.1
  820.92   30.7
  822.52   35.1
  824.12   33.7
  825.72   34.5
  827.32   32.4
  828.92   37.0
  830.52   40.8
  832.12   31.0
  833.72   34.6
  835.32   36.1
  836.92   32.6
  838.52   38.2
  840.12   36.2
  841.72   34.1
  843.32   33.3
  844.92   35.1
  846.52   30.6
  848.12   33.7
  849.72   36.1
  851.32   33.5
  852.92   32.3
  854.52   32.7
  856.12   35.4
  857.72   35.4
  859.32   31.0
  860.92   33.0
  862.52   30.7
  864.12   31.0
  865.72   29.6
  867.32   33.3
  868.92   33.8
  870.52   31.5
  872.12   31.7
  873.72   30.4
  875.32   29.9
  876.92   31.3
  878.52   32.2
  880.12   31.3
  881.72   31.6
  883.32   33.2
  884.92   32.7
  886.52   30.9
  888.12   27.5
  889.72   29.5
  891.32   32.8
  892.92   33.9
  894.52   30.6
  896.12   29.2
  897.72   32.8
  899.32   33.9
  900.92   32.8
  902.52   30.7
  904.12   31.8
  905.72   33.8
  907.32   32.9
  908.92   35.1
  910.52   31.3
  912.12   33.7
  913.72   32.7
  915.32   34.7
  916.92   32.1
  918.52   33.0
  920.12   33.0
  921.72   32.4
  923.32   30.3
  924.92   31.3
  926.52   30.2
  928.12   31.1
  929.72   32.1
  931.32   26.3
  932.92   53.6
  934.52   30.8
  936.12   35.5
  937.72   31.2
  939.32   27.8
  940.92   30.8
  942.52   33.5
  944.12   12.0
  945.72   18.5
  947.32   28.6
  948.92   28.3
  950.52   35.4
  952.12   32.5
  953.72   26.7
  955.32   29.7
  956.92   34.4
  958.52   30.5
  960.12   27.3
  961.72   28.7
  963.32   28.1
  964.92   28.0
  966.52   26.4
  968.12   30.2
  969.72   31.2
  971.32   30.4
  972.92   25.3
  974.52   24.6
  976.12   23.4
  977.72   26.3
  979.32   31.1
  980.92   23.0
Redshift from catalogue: 0.217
